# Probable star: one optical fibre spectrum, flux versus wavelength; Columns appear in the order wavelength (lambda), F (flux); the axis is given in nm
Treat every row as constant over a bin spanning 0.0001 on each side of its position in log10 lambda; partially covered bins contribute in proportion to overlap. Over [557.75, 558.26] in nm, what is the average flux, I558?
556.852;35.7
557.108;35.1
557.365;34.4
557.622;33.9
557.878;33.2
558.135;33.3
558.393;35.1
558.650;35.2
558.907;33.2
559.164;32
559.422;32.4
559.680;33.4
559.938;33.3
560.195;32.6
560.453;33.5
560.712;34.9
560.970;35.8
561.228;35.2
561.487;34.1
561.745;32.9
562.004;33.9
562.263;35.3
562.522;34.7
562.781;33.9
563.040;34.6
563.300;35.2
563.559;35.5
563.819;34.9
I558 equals 33.3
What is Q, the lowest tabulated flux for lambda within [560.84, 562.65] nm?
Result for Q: 32.9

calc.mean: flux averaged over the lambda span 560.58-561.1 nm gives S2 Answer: 35.3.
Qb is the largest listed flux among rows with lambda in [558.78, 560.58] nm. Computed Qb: 33.5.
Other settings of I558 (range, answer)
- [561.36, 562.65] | 34.2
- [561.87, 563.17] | 34.5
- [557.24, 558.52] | 34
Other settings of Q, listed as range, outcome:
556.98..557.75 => 33.9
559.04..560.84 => 32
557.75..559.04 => 33.2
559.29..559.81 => 32.4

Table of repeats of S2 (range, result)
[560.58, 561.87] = 34.6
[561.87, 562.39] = 34.6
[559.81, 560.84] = 33.6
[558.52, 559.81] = 33.2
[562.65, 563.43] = 34.6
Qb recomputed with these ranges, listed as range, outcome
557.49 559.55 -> 35.2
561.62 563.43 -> 35.3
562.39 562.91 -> 34.7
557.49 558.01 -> 33.9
